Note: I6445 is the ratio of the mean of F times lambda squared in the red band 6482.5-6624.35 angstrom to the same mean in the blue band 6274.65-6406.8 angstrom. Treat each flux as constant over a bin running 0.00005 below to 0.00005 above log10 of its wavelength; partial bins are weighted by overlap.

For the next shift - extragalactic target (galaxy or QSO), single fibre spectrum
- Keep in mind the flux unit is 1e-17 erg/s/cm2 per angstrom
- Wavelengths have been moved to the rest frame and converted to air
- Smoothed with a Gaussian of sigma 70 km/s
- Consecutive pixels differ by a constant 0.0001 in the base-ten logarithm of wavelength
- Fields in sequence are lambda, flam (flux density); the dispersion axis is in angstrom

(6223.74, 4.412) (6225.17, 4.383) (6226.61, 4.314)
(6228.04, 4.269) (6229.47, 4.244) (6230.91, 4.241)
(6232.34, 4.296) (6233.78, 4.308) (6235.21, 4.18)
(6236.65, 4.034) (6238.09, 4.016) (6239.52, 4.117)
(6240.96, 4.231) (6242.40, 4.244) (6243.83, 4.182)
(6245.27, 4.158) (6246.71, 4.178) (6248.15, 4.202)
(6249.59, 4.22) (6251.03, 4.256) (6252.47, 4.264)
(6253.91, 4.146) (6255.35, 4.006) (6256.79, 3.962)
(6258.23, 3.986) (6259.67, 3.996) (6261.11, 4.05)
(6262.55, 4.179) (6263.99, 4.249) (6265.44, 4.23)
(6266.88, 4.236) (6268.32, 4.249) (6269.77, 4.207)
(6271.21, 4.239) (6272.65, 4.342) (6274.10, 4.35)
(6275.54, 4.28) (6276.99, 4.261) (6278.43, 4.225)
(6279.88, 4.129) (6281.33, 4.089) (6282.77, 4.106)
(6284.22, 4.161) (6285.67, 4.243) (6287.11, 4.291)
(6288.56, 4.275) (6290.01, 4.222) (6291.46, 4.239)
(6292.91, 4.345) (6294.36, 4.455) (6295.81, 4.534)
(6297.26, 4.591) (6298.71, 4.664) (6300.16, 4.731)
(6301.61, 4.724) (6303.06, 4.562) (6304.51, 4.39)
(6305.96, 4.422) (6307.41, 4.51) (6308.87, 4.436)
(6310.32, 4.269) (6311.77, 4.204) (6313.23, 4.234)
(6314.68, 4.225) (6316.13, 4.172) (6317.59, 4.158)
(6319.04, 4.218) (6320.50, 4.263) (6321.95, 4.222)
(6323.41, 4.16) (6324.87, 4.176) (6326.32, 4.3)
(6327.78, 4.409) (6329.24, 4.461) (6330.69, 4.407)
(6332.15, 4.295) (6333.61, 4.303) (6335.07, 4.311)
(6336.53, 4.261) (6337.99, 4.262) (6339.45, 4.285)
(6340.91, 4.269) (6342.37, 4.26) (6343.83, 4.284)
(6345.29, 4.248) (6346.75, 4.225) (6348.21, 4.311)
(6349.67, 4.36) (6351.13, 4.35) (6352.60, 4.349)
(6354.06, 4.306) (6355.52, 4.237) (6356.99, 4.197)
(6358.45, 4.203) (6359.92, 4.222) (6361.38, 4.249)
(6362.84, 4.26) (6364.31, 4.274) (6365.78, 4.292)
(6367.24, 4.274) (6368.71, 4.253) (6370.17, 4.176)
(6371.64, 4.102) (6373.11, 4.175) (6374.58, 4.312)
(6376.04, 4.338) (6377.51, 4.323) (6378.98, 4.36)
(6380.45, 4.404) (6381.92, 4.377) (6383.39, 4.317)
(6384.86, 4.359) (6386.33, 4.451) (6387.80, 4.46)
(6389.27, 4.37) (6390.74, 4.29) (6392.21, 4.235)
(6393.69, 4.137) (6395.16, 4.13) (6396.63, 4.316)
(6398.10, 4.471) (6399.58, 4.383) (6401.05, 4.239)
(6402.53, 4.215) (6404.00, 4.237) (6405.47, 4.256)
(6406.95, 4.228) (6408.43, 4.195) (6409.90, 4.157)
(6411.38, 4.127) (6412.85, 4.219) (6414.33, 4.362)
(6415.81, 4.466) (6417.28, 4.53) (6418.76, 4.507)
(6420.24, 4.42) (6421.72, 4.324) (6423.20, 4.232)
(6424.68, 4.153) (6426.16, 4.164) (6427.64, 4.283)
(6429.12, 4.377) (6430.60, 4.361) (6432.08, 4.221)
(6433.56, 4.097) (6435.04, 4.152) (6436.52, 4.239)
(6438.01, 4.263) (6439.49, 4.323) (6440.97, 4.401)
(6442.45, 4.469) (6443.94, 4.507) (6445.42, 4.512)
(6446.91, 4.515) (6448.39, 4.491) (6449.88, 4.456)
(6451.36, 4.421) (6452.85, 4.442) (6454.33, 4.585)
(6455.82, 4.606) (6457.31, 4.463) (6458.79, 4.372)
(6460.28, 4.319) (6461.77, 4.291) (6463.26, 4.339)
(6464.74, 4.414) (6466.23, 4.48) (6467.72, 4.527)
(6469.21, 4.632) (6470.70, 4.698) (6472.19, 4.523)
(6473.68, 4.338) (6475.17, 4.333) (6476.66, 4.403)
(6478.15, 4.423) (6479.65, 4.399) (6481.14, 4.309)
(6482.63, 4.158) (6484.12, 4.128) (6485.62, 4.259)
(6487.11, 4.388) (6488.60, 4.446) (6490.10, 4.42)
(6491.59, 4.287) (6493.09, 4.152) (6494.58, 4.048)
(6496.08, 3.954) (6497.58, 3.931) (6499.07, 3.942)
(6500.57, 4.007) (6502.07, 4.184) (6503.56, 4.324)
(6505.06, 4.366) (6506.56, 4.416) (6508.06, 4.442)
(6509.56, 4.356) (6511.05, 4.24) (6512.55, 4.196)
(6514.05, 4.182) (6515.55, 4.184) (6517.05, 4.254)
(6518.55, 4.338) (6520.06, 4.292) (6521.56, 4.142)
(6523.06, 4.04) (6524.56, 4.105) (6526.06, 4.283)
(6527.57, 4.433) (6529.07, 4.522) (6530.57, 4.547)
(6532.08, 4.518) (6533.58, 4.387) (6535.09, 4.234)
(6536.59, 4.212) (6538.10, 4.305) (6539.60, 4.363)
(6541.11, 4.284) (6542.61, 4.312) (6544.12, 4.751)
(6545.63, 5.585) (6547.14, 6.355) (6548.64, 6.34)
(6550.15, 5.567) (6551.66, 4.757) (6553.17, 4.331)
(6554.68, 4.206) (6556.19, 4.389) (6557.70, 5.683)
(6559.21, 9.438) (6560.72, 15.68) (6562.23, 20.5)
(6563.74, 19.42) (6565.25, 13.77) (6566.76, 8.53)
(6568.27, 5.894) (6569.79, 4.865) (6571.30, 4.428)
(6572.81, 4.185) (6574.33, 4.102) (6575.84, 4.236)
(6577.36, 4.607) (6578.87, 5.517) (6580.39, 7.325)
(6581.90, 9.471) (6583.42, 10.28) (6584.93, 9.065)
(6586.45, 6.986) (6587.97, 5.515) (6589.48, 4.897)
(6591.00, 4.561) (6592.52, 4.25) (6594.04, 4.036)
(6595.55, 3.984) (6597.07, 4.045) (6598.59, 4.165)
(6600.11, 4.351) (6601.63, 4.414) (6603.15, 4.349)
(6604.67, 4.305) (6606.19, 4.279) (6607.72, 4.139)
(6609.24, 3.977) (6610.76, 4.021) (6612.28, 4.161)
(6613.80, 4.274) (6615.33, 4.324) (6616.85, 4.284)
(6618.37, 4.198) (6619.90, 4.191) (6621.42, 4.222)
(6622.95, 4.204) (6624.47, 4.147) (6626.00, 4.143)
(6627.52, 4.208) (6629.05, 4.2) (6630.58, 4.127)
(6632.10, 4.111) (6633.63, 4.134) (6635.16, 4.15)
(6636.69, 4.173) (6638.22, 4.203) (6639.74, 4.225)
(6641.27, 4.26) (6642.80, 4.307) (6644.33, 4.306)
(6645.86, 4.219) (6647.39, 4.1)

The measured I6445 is 1.32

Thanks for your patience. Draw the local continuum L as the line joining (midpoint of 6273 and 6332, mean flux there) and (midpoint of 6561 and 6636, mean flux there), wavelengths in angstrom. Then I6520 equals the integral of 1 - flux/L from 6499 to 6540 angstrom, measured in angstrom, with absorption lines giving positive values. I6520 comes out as 8.3 angstrom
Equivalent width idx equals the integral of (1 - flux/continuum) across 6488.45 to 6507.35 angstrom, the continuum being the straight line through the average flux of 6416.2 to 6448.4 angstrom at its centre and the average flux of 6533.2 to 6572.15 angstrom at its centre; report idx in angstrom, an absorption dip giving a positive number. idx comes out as 5.4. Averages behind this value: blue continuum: 4.34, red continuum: 7.12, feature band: 4.18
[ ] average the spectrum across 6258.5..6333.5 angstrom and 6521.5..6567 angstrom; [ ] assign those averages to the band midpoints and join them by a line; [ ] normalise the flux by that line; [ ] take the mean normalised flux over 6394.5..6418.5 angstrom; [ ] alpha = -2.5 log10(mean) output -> 0.23 mag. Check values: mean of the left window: 4.3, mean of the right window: 6.6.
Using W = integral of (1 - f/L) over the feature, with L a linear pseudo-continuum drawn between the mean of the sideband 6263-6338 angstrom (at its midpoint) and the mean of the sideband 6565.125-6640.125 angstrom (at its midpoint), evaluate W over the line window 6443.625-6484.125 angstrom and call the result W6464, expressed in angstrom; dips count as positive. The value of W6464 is 2.0 angstrom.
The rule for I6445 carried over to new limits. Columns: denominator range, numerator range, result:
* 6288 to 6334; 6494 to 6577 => 1.38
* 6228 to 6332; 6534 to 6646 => 1.44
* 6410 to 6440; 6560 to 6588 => 2.13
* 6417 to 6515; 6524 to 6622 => 1.38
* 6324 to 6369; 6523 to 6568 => 1.67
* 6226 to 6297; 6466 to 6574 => 1.37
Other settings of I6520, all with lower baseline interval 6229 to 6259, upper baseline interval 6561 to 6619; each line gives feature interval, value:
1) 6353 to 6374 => 2.8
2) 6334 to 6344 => 1.0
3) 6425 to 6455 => 5.5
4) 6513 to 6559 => 9.8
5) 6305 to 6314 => 0.4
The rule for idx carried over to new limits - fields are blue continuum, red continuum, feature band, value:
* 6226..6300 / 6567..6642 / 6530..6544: 1.0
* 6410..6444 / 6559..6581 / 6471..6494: 6.5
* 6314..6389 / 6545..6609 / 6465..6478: 2.4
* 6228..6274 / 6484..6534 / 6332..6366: -0.5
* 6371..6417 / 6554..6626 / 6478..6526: 9.8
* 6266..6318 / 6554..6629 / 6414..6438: 3.8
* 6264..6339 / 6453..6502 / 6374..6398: 0.0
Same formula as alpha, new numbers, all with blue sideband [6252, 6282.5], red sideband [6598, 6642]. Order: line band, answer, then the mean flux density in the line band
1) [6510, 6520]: -0.012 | 4.24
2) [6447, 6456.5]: -0.078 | 4.5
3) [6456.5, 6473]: -0.068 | 4.46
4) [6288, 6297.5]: -0.049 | 4.37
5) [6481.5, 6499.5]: 0.003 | 4.18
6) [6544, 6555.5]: -0.244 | 5.26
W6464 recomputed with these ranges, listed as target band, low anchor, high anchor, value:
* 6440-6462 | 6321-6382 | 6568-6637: 0.15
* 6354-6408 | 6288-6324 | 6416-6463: 1.11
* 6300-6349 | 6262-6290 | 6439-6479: -0.34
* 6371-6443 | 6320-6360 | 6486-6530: -0.51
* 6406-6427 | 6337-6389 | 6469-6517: -0.03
